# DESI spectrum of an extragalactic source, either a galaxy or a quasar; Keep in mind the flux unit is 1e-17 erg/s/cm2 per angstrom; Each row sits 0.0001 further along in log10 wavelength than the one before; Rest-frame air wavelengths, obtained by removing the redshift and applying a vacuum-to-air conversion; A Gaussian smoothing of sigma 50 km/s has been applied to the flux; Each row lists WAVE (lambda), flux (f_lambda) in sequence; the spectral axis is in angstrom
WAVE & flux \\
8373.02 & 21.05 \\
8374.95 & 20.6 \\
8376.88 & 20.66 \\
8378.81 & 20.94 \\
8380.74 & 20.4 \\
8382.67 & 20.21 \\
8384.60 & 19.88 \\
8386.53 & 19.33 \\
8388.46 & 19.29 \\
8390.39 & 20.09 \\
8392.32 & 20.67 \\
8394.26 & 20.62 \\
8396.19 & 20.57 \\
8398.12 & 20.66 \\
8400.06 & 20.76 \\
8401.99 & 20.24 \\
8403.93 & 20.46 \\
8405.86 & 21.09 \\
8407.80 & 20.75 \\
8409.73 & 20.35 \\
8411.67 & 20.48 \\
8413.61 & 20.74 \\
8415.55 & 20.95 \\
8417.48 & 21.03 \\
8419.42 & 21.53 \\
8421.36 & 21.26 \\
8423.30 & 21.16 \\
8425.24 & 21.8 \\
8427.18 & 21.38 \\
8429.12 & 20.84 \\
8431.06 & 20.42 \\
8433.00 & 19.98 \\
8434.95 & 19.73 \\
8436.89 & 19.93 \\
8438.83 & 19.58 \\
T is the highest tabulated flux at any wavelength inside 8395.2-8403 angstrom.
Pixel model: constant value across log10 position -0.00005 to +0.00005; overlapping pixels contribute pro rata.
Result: 20.76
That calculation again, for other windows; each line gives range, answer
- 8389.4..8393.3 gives 20.67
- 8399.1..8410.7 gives 21.09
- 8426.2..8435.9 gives 21.38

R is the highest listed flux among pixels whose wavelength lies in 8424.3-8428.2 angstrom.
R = 21.8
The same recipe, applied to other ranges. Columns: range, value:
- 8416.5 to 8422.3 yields 21.53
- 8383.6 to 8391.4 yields 20.09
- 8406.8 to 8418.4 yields 21.03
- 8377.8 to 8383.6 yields 20.94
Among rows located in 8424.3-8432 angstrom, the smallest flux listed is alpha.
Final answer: 20.42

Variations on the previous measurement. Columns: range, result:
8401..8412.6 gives 20.24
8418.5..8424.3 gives 21.16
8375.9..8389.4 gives 19.29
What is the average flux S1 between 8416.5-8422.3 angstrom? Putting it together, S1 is 21.3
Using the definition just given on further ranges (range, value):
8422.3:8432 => 21.1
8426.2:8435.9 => 20.5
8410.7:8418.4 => 20.8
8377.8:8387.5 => 20.2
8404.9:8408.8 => 20.9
